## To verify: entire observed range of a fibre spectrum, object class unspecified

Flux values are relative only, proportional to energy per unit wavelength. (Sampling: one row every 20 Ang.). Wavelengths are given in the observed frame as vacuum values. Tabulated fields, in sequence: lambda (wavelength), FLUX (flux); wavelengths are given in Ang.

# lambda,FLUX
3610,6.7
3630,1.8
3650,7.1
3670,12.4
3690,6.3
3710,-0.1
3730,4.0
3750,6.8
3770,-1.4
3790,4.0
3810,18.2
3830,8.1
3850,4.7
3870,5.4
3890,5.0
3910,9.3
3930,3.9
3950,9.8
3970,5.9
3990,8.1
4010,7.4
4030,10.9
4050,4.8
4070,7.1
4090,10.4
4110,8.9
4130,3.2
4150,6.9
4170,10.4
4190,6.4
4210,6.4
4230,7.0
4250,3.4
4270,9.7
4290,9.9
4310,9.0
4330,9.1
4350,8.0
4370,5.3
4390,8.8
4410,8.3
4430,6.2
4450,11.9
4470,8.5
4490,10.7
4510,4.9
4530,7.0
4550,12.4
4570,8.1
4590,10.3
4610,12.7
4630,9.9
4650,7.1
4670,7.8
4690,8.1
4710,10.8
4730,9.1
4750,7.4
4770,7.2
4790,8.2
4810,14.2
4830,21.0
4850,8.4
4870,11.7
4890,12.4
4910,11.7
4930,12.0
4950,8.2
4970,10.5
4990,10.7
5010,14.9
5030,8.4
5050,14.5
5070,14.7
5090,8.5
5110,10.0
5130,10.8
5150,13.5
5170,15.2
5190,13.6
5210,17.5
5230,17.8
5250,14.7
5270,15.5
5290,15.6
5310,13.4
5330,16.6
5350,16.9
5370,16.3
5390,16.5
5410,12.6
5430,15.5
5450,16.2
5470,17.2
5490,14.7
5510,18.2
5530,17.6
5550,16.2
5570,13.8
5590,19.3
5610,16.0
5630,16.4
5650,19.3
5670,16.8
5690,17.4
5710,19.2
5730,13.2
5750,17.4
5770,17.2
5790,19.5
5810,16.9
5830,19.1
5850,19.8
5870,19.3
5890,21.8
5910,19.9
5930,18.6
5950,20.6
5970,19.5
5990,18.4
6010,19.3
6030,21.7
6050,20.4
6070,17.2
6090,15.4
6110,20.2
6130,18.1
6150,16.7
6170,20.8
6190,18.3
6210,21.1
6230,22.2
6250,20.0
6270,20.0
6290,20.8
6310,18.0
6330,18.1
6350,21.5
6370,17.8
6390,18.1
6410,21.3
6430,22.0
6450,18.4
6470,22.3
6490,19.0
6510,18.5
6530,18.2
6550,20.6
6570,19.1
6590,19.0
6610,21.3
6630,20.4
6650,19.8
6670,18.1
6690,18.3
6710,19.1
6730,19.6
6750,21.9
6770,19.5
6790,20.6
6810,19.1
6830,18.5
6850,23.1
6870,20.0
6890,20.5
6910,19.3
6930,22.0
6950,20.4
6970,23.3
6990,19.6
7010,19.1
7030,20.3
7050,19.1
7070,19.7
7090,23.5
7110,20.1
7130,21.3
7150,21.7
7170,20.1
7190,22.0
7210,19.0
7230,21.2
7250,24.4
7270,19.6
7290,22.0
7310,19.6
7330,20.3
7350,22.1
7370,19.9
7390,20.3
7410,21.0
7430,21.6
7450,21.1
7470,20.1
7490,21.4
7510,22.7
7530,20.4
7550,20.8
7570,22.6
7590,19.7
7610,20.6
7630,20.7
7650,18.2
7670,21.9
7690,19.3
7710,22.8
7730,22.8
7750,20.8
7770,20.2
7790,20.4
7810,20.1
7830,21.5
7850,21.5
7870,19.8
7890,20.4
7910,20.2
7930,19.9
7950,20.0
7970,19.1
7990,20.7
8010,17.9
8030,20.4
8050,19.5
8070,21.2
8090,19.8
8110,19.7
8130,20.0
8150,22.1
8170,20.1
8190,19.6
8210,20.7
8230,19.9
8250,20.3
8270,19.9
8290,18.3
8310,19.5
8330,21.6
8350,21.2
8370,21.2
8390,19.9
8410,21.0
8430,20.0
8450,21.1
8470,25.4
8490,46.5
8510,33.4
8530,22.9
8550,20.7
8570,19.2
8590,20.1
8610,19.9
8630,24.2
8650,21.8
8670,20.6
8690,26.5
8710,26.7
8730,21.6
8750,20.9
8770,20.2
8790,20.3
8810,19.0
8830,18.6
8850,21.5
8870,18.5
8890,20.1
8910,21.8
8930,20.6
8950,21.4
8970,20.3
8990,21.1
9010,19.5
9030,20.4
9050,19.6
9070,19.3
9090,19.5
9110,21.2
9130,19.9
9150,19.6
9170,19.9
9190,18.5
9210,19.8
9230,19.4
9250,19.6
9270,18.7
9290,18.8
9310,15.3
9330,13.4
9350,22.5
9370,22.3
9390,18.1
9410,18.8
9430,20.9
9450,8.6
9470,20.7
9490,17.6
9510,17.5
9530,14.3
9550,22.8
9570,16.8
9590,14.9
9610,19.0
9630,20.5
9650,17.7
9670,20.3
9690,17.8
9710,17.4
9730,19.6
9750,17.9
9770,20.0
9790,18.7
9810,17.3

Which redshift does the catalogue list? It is 0.293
